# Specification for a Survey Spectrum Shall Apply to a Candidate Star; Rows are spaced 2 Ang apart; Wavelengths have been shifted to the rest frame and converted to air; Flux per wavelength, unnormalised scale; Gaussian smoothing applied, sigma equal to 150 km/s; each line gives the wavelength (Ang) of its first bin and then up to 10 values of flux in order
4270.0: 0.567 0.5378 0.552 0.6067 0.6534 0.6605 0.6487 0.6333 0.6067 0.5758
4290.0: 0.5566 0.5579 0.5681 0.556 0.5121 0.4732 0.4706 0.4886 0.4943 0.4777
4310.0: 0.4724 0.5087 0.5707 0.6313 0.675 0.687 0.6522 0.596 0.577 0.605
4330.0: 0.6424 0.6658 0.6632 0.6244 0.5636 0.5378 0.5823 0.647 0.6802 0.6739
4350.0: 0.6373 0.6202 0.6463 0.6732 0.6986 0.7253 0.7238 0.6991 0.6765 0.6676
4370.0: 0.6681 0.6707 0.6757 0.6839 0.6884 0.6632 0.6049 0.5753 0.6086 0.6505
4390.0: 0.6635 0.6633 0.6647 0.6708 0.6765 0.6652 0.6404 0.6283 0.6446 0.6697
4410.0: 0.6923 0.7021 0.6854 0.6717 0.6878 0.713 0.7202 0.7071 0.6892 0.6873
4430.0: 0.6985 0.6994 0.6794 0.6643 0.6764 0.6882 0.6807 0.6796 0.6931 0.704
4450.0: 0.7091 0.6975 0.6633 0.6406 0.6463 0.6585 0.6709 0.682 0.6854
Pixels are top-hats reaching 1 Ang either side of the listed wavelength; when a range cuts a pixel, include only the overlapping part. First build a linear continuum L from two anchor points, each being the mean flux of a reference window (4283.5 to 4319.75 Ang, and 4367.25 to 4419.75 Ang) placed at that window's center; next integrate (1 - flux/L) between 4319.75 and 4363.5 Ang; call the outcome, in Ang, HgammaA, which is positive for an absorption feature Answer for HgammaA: -3.2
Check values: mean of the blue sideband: 0.548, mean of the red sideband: 0.662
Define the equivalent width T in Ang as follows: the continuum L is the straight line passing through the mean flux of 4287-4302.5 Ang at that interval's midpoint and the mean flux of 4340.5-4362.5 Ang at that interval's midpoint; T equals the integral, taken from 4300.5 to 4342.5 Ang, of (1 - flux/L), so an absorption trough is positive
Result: 1.1 Ang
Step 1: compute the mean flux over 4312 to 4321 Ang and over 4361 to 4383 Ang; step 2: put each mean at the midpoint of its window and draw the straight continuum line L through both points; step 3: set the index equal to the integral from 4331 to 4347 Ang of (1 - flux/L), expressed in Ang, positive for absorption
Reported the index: 0.6 Ang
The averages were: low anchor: 0.626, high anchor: 0.675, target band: 0.621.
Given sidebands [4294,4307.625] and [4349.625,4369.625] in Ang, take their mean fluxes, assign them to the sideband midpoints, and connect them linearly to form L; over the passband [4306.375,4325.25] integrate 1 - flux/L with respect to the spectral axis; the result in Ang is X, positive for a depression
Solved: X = -1.2 Ang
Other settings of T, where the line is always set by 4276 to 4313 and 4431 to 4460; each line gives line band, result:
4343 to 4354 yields -0.98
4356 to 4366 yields -1.58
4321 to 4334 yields -1.03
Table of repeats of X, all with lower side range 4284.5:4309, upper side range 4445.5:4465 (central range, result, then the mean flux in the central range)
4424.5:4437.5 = -0.66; 0.687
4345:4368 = -3.61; 0.677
